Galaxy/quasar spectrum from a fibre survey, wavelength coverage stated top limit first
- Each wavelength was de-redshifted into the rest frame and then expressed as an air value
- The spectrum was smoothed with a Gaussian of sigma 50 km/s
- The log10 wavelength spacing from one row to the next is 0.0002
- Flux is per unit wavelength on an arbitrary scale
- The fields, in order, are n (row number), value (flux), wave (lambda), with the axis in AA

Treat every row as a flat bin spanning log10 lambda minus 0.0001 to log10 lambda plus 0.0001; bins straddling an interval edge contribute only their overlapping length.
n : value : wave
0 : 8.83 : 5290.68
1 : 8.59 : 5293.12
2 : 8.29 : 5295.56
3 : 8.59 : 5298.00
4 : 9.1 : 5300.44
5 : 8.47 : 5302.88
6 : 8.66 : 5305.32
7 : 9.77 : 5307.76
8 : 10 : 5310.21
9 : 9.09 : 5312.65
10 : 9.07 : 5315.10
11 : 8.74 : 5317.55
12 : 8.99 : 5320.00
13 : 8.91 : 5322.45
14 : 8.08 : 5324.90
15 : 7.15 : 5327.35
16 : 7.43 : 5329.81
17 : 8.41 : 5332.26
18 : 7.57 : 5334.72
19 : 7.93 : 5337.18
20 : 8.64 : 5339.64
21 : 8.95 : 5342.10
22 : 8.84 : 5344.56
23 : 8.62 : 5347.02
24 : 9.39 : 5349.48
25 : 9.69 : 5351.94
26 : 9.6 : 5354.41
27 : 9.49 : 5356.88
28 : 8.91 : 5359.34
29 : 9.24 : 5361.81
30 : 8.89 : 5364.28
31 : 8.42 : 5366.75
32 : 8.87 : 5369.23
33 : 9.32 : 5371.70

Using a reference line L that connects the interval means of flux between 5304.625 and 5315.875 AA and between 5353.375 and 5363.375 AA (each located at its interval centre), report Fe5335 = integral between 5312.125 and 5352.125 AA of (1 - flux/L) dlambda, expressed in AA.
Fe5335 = 3.5 AA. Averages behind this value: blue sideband 9.36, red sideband 9.29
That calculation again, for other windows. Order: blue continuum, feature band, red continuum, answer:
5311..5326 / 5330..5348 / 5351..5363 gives 1.52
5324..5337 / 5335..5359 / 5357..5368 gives -1.73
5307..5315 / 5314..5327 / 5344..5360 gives 1.13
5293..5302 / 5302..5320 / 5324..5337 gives -1.85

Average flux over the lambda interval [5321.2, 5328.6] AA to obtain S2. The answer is 8.05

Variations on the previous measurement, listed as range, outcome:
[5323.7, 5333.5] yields 7.76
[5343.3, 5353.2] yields 9.14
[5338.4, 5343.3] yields 8.79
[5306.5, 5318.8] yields 9.33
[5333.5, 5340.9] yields 8.05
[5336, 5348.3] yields 8.6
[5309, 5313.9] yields 9.55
